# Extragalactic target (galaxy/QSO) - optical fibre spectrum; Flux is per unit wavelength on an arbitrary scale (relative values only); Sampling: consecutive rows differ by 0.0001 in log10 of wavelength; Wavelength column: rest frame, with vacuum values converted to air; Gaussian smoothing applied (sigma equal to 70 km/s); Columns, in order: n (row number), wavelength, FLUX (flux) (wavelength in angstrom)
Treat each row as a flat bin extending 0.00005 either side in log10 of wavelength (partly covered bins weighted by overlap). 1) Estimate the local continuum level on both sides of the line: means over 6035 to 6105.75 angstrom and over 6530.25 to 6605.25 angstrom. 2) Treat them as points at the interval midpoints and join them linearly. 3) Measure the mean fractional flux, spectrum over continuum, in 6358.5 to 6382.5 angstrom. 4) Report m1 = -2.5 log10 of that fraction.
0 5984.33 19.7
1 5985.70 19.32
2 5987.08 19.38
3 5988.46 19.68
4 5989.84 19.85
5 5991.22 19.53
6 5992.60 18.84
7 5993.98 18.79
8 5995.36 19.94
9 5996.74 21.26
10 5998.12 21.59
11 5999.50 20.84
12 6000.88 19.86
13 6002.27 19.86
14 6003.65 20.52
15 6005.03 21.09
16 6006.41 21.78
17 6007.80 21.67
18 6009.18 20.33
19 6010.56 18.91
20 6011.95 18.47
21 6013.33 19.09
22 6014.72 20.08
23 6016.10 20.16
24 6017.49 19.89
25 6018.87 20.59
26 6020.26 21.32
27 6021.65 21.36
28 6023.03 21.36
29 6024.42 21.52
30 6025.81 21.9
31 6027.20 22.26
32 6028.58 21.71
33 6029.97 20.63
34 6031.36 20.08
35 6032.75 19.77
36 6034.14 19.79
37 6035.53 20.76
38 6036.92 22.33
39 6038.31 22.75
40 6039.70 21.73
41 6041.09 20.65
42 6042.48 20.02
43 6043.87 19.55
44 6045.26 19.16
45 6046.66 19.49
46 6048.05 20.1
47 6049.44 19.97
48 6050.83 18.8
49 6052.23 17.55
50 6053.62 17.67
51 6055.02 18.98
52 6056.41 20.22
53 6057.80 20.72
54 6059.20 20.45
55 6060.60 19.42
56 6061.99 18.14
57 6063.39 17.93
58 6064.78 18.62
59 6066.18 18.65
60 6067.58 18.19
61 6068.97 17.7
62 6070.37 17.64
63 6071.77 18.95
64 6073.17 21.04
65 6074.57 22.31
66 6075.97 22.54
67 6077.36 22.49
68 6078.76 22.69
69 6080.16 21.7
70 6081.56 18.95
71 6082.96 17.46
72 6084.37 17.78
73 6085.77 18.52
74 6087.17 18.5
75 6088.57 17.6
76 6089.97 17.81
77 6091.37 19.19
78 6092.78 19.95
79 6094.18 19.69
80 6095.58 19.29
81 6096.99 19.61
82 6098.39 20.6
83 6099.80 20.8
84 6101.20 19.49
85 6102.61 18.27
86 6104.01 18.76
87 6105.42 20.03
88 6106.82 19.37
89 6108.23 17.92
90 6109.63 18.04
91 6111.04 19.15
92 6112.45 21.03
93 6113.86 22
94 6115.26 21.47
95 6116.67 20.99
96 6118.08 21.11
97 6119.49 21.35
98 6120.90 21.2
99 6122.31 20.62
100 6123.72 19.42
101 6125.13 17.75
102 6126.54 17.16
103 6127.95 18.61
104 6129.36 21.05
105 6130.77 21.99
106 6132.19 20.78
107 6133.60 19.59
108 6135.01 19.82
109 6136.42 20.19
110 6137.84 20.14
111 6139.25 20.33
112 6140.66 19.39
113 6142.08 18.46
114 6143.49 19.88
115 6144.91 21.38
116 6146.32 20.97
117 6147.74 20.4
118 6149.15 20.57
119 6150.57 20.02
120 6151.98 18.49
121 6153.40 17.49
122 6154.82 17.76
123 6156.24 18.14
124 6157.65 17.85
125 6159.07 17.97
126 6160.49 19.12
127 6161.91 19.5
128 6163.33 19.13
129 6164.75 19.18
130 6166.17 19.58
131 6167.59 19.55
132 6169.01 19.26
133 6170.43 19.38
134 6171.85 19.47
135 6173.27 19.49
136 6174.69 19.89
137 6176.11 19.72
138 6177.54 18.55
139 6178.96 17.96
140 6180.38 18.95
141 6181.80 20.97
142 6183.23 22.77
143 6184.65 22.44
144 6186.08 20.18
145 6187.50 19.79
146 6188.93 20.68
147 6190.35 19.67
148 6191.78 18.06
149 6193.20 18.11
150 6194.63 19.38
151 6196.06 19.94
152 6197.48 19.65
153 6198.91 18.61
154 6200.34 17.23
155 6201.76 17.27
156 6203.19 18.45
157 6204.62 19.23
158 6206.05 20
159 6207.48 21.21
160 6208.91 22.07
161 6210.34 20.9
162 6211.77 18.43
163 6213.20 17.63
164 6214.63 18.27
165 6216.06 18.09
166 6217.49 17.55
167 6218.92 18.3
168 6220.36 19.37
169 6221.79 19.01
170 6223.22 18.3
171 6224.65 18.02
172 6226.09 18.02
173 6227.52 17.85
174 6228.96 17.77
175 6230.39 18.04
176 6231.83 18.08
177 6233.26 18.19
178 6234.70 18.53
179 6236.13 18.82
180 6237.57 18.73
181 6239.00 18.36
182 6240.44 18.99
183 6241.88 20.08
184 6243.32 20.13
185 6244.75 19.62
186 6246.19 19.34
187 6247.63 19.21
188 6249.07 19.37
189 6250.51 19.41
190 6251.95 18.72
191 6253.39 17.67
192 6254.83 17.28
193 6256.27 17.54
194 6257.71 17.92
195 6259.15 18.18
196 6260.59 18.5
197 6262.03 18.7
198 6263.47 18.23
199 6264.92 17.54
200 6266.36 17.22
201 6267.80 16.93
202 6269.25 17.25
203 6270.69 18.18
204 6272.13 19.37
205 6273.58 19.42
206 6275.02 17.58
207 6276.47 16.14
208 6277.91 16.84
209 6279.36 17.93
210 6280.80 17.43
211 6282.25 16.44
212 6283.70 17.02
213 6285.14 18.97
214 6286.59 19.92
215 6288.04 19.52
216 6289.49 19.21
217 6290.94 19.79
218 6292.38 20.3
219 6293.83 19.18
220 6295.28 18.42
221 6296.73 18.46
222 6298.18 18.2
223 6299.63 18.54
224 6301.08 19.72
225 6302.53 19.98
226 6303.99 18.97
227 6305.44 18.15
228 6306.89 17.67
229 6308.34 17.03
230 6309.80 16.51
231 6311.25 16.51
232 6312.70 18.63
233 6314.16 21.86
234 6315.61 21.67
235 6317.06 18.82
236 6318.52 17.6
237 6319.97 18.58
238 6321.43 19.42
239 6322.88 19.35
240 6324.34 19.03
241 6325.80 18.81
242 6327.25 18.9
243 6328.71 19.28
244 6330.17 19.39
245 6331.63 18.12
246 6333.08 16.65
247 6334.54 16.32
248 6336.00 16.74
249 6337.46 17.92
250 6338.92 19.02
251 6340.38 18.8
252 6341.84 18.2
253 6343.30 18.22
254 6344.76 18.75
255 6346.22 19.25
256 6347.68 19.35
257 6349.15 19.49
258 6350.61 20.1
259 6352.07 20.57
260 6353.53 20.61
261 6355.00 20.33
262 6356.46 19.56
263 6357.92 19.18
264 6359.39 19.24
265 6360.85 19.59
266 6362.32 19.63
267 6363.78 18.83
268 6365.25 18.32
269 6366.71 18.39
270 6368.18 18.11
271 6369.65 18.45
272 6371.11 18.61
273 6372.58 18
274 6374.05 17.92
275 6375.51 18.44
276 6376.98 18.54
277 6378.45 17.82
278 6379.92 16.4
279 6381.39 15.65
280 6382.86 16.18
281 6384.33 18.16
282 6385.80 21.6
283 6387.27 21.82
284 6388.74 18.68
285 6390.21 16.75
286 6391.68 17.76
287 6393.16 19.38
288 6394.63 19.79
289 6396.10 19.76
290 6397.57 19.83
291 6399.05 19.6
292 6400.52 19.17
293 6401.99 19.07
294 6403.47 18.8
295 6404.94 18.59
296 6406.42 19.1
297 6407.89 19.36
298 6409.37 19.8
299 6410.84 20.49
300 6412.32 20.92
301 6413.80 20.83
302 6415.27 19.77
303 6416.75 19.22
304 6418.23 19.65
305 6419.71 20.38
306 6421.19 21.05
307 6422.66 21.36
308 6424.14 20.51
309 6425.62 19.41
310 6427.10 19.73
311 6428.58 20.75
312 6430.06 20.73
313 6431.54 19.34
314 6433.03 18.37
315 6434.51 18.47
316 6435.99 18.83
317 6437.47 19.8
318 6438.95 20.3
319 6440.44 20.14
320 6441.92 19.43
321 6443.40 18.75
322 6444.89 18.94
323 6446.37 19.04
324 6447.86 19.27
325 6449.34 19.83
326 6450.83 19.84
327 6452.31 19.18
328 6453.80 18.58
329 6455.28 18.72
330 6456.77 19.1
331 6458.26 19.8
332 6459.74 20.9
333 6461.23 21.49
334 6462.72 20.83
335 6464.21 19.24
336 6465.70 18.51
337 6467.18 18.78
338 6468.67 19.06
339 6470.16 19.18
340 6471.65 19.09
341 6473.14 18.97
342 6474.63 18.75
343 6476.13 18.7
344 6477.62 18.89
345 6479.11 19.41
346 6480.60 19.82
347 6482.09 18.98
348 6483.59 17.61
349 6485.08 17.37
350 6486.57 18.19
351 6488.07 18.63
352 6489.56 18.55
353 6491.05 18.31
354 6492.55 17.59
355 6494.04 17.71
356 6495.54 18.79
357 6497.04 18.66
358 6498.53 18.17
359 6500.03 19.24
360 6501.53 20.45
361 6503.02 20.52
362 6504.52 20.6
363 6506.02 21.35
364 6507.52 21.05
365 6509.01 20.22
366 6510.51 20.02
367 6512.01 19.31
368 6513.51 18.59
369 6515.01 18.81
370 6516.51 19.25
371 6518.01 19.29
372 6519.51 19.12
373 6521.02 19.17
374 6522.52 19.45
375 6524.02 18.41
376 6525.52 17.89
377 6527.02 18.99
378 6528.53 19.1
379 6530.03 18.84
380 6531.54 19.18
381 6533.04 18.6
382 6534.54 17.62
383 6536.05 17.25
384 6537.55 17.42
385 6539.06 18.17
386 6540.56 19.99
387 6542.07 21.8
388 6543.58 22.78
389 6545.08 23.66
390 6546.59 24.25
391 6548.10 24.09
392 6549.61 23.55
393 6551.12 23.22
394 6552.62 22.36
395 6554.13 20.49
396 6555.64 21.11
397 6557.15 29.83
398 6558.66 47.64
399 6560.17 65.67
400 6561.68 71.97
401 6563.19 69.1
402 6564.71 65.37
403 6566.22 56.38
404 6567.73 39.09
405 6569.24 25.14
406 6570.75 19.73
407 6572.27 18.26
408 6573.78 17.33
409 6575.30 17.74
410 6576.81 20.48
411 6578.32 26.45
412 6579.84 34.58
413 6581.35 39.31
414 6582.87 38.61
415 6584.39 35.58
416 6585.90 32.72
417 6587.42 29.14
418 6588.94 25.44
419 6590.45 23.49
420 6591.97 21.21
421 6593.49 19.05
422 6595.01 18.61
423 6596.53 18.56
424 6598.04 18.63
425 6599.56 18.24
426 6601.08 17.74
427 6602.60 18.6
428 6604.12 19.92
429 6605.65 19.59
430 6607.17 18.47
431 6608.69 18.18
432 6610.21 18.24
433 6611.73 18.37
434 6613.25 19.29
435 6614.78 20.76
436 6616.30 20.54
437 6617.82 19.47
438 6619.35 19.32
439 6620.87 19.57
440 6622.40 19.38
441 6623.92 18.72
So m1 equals 0.33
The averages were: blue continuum 19.6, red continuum 28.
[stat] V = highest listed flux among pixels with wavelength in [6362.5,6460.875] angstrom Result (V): 21.82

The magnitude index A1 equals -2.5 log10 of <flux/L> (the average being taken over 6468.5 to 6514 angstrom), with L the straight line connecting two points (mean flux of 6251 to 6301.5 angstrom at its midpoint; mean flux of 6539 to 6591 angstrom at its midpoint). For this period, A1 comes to 0.44 mag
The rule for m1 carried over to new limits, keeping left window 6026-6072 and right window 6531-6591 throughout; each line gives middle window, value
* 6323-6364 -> 0.33 mag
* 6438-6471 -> 0.39 mag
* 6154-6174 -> 0.17 mag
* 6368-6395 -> 0.40 mag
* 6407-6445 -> 0.35 mag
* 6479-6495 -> 0.49 mag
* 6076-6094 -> 0.05 mag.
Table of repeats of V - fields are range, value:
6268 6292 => 19.92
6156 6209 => 22.77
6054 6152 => 22.69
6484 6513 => 21.35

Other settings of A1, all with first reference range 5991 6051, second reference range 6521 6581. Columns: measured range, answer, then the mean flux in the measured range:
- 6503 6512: 0.313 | 20.5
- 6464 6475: 0.378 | 19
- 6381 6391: 0.355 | 18.5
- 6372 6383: 0.415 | 17.4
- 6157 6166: 0.192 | 18.8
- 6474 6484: 0.386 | 18.9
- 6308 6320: 0.304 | 18.6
